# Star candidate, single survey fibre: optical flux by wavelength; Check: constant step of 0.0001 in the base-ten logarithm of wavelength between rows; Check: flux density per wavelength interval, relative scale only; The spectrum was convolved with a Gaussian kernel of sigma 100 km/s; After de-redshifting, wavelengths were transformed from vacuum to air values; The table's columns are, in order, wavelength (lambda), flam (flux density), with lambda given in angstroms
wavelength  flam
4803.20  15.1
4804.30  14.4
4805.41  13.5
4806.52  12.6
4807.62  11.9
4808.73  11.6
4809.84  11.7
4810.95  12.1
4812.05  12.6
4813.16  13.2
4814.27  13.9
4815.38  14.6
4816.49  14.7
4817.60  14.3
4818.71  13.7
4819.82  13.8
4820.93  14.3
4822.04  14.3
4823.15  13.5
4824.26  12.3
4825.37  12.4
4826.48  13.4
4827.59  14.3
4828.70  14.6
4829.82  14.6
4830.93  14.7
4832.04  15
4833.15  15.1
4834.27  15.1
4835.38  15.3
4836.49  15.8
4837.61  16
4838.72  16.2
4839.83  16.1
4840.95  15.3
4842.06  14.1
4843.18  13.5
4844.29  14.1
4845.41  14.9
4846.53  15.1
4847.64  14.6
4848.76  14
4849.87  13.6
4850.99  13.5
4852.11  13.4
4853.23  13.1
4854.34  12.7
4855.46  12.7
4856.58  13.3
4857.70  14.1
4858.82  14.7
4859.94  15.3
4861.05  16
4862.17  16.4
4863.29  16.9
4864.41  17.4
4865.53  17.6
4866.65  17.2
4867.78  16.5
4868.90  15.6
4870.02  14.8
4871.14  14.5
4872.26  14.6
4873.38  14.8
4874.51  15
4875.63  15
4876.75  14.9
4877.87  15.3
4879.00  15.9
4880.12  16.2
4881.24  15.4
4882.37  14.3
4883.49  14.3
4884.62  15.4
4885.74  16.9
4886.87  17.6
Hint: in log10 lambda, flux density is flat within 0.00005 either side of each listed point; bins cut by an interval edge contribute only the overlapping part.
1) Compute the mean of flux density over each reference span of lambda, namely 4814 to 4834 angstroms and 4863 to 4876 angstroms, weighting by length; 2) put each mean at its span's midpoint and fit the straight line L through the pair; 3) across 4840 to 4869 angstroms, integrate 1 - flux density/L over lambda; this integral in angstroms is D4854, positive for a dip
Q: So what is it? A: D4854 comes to 0.8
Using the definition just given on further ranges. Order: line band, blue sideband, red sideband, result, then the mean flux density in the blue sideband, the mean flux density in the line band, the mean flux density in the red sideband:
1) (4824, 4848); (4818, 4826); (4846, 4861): -1.8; 13.5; 14.7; 13.9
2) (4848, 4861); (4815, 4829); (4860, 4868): 1.9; 13.8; 13.8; 16.8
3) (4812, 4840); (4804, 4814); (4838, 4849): -1.4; 12.6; 14.4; 14.8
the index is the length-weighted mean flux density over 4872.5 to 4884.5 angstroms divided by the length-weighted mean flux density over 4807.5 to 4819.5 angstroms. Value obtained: 1.1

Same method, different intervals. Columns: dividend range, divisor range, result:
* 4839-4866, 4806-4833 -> 1.09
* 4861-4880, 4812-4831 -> 1.14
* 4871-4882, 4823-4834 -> 1.08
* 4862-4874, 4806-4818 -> 1.23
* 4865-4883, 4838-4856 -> 1.09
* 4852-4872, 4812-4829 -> 1.10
